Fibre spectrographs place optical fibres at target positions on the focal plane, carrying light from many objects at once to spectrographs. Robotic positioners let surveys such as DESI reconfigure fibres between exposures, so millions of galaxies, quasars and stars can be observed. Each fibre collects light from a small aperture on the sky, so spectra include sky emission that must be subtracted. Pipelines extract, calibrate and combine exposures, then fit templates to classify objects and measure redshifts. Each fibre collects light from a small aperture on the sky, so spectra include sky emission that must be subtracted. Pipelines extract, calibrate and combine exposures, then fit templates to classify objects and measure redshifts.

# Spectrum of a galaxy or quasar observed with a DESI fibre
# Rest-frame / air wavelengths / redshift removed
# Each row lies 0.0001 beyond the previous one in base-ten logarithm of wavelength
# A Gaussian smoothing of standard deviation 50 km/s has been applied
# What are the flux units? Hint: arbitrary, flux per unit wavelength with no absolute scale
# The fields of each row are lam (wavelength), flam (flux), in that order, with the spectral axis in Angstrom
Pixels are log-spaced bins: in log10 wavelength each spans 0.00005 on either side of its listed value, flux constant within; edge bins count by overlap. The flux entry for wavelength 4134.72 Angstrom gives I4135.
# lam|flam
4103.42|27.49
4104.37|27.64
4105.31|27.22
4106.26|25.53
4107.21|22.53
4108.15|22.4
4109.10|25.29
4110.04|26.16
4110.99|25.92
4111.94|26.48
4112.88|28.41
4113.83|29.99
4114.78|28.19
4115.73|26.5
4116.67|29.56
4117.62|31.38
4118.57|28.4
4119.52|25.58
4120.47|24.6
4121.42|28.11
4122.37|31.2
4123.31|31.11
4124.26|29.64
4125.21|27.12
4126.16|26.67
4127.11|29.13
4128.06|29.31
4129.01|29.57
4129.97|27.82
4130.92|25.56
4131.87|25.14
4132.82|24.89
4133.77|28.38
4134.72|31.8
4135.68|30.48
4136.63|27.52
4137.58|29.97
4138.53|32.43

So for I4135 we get 31.8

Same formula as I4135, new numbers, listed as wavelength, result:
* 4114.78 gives 28.19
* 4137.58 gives 29.97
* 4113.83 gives 29.99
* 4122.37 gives 31.2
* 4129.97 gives 27.82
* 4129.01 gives 29.57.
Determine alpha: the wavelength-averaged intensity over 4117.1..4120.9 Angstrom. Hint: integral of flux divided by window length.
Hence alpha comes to 27.5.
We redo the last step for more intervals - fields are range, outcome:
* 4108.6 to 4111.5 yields 25.7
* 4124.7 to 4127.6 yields 27.7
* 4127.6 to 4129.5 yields 29.3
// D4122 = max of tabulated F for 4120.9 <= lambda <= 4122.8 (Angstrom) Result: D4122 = 31.2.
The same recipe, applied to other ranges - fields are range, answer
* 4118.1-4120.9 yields 28.4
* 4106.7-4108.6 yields 22.53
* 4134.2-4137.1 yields 31.8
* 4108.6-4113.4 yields 28.41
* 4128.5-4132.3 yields 29.57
